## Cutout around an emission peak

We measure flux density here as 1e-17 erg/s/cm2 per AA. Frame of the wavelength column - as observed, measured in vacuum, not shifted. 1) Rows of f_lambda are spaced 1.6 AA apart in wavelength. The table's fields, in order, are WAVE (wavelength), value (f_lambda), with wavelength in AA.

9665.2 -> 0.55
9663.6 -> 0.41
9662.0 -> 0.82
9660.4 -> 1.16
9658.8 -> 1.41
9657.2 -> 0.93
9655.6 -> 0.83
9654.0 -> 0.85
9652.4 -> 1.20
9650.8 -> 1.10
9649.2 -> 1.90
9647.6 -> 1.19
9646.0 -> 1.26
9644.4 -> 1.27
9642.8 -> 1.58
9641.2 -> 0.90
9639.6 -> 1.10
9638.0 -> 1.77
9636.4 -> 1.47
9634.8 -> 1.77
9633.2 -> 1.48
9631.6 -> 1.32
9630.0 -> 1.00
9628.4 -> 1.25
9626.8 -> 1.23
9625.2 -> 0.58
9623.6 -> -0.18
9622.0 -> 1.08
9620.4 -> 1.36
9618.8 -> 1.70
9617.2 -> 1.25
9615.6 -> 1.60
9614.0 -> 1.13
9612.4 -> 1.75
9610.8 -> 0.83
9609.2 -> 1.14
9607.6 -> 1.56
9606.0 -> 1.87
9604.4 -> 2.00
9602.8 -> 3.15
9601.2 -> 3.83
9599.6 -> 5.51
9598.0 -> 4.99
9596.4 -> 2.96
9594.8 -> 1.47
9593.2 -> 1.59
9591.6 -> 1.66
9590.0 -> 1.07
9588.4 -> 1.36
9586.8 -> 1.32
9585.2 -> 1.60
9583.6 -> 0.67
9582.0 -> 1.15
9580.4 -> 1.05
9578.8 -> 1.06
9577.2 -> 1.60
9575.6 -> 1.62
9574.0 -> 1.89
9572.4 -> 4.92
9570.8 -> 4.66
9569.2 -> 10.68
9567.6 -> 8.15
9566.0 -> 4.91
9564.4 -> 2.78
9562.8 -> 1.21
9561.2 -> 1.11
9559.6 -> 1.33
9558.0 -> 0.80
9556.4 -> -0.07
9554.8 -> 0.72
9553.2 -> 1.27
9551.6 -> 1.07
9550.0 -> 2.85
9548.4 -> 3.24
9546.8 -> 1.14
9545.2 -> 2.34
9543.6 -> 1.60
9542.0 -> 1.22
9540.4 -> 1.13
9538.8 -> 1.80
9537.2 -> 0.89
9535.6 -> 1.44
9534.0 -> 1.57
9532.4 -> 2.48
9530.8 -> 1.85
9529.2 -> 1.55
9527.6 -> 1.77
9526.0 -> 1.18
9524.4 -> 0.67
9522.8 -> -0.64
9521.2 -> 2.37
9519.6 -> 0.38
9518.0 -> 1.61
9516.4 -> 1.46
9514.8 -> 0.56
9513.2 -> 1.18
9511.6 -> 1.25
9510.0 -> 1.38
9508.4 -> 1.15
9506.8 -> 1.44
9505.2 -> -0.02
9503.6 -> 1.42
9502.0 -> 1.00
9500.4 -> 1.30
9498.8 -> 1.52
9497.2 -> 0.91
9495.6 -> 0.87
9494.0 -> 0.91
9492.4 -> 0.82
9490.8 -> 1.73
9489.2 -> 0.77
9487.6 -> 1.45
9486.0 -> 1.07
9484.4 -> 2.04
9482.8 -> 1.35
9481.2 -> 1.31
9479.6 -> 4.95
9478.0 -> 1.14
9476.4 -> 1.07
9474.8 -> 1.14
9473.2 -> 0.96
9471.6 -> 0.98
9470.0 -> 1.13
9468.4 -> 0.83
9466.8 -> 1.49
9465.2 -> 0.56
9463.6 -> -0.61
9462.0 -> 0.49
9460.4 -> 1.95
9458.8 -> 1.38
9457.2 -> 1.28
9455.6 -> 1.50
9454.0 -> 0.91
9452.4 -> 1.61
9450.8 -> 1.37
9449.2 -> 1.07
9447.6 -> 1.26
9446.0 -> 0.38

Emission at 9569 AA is H-alpha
